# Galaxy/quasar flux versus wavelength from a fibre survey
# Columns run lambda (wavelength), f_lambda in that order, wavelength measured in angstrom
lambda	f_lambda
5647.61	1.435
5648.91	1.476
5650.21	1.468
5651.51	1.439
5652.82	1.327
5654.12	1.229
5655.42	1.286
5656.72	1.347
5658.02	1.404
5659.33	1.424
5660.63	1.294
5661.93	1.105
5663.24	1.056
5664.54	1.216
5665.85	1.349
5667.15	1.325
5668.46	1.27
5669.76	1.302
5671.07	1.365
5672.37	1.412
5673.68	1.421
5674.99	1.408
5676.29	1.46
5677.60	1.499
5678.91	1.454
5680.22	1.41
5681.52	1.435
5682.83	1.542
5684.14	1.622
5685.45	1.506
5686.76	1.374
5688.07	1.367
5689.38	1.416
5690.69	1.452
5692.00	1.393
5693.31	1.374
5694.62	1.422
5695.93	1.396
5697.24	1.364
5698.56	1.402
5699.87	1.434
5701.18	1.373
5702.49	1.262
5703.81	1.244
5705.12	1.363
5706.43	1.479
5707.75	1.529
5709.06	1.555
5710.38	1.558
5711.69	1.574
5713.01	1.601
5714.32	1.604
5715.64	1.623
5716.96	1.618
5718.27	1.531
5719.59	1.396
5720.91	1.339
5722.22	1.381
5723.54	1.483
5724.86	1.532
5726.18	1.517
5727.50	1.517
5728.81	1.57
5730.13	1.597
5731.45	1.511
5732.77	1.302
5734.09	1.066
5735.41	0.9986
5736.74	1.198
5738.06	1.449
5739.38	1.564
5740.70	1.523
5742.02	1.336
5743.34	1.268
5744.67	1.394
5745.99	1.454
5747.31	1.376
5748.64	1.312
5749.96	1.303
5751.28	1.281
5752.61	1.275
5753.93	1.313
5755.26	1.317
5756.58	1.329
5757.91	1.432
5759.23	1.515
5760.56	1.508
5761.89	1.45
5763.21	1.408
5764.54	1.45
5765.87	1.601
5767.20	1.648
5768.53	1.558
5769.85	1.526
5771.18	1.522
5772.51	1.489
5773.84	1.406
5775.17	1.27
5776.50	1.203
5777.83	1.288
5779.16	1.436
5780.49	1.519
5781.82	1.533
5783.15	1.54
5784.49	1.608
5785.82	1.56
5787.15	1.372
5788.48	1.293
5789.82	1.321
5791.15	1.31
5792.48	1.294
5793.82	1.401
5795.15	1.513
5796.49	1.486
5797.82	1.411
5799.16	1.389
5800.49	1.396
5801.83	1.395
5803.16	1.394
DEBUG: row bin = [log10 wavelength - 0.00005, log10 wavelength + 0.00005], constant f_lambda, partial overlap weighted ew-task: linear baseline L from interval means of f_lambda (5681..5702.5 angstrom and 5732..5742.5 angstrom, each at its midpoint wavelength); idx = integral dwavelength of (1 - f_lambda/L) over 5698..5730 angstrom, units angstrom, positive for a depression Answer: -2.71 angstrom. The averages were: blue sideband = 1.42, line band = 1.48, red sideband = 1.31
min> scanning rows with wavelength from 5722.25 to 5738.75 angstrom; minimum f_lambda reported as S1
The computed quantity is 0.9986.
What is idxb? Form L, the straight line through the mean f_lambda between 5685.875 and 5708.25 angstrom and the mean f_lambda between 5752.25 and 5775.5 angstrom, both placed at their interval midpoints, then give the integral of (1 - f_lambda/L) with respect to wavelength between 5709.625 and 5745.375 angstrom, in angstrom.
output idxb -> -0.7 angstrom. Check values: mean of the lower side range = 1.39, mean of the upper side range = 1.45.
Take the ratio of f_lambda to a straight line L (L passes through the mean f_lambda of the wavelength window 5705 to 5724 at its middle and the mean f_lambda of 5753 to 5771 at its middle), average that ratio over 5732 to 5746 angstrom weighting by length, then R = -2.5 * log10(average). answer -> 0.13 mag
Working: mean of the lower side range 1.51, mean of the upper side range 1.46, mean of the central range 1.32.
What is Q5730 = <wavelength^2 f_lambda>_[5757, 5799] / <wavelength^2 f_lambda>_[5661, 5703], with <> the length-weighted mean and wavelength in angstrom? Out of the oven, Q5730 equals 1.08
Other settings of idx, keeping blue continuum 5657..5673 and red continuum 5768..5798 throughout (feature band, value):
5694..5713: -1.3 angstrom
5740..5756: 0.5 angstrom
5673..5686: -1.6 angstrom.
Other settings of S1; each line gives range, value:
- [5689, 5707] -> 1.244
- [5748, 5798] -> 1.203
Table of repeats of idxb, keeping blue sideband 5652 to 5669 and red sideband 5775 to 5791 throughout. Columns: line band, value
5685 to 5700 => -1.0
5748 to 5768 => -0.4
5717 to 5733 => -1.6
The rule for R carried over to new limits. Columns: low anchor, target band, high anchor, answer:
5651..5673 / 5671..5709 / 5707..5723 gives 0.00 mag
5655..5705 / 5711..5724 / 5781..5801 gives -0.09 mag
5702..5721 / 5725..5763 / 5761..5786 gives 0.07 mag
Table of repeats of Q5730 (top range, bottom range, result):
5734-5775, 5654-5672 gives 1.12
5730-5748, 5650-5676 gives 1.05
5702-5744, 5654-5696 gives 1.06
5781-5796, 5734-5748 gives 1.09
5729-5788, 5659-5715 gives 1.03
